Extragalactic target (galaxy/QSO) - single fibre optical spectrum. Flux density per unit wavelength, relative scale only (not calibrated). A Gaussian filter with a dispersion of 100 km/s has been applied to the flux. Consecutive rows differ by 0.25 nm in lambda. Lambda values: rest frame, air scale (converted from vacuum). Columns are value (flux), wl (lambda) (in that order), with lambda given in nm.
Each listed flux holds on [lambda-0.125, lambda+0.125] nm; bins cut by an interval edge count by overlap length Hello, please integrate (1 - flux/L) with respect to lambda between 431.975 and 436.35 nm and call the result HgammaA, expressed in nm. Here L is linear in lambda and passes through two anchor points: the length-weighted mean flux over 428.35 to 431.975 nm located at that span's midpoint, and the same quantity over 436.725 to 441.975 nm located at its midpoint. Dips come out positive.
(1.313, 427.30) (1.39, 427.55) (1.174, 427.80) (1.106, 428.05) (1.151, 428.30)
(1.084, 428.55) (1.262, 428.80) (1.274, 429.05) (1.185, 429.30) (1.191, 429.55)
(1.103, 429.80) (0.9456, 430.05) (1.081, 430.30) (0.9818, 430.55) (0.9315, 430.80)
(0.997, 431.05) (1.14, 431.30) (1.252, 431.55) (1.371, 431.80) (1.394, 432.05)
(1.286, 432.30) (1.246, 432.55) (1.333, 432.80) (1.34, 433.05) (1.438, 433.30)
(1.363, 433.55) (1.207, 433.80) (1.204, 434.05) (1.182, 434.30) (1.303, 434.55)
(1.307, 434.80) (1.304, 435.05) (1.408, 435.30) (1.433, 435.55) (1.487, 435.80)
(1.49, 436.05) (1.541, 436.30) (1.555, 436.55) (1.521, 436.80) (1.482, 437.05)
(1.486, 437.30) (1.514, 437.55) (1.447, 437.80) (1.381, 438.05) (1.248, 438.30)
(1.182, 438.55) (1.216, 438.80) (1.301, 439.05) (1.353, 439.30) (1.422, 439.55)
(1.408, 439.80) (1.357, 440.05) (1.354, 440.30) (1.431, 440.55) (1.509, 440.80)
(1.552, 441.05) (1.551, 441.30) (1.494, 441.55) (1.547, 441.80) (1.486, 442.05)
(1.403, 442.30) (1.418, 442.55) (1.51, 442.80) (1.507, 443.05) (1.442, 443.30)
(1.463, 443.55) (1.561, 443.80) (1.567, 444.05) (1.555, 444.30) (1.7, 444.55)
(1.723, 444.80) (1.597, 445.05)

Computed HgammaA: -0.31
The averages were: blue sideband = 1.13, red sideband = 1.42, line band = 1.34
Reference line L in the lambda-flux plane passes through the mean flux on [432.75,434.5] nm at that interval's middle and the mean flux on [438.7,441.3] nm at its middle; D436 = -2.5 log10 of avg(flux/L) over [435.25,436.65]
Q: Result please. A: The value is -0.12 mag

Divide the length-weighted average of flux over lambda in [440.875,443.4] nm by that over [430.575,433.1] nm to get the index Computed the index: 1.23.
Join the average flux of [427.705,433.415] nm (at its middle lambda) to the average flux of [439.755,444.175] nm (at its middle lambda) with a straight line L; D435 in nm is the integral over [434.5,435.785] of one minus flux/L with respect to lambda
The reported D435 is -0.06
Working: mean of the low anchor 1.19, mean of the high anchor 1.48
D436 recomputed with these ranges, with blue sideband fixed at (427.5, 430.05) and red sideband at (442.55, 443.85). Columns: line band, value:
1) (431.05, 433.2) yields -0.028 mag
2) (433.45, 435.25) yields 0.019 mag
